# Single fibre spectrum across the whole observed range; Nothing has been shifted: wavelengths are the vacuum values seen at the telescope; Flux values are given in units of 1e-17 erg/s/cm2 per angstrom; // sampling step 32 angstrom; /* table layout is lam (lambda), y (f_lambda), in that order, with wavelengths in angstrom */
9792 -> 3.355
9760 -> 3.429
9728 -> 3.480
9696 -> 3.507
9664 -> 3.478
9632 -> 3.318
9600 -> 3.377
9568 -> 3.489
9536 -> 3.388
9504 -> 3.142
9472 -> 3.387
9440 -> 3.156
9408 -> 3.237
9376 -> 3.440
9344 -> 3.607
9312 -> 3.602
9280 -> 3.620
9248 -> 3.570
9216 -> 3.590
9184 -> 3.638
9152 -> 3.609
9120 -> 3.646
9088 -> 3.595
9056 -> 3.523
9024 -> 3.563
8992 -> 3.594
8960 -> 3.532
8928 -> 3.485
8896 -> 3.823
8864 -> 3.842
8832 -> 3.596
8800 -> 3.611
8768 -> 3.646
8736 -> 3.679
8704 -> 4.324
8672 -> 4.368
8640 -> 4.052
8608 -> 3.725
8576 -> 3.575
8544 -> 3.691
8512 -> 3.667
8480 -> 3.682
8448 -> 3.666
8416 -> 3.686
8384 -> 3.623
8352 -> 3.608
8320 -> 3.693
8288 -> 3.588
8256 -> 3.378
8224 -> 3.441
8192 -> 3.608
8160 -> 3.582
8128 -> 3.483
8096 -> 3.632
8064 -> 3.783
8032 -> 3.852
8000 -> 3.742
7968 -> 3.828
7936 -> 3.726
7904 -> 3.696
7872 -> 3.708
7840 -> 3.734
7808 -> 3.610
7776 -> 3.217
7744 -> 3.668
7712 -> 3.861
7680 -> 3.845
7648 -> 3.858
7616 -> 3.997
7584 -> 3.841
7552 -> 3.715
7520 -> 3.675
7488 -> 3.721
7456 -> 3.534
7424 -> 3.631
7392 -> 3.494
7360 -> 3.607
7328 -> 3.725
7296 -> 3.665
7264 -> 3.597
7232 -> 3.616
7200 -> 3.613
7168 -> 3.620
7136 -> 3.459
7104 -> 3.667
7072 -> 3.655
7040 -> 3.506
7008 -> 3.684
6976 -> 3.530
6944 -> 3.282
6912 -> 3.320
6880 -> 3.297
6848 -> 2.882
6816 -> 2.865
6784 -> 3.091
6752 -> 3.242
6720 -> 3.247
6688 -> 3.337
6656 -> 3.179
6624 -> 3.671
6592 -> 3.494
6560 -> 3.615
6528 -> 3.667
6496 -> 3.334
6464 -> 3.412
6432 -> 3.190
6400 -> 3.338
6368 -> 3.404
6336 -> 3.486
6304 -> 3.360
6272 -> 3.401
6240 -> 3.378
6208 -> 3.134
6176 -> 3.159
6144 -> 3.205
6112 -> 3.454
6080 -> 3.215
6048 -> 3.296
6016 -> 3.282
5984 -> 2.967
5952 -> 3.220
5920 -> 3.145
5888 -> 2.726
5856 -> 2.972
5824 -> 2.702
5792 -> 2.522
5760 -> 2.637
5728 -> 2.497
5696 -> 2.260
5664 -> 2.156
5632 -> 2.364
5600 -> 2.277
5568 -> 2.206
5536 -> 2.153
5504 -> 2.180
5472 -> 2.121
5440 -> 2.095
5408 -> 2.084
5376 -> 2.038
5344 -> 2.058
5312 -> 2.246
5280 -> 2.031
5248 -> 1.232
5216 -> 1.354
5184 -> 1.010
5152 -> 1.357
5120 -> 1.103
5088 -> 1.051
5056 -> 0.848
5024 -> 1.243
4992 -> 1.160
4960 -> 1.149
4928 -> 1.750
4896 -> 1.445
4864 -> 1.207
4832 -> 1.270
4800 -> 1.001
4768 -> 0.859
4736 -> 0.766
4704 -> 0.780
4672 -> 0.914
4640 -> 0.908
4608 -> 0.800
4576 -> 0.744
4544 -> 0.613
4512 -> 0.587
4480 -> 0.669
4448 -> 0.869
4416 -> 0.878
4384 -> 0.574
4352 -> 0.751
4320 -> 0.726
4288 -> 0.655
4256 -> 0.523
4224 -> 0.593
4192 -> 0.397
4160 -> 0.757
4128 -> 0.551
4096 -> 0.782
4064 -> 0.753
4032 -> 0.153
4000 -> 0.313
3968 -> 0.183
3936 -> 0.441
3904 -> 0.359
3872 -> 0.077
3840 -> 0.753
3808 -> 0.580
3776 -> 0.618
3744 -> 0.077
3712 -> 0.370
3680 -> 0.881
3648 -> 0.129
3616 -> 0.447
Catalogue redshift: 0.320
